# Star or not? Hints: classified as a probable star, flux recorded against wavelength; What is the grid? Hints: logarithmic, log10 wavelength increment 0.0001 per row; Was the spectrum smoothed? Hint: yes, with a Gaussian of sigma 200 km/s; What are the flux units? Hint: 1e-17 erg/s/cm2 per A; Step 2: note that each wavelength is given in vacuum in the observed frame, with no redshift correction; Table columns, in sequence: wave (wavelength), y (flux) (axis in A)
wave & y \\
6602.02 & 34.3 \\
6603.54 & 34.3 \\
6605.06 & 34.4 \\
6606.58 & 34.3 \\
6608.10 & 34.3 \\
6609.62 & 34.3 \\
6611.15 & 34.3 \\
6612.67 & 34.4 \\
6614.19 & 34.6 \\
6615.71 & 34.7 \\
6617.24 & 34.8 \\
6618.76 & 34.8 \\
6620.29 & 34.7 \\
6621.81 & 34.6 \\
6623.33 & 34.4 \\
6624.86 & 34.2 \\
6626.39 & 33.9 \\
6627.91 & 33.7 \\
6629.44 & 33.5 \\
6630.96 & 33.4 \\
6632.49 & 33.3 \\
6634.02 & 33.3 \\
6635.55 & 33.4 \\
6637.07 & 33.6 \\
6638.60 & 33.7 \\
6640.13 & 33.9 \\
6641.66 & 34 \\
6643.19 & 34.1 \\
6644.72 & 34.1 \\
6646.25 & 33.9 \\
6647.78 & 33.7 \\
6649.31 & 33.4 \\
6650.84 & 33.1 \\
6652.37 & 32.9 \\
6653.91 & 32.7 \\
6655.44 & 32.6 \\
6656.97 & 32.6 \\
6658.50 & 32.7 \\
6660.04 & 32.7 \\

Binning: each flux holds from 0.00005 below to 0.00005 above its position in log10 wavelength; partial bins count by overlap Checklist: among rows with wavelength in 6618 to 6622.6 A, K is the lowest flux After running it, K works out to 34.6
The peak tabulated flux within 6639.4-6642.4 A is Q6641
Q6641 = 34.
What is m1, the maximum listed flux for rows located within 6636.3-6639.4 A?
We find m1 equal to 33.7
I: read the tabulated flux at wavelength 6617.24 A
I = 34.8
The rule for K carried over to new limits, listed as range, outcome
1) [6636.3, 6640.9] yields 33.6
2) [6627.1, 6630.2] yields 33.5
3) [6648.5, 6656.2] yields 32.6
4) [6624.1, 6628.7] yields 33.7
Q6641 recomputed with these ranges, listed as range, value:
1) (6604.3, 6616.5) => 34.7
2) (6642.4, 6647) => 34.1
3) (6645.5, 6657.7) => 33.9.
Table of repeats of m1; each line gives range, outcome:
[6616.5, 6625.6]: 34.8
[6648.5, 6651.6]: 33.4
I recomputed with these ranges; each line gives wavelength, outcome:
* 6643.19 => 34.1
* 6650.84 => 33.1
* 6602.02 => 34.3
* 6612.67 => 34.4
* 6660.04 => 32.7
